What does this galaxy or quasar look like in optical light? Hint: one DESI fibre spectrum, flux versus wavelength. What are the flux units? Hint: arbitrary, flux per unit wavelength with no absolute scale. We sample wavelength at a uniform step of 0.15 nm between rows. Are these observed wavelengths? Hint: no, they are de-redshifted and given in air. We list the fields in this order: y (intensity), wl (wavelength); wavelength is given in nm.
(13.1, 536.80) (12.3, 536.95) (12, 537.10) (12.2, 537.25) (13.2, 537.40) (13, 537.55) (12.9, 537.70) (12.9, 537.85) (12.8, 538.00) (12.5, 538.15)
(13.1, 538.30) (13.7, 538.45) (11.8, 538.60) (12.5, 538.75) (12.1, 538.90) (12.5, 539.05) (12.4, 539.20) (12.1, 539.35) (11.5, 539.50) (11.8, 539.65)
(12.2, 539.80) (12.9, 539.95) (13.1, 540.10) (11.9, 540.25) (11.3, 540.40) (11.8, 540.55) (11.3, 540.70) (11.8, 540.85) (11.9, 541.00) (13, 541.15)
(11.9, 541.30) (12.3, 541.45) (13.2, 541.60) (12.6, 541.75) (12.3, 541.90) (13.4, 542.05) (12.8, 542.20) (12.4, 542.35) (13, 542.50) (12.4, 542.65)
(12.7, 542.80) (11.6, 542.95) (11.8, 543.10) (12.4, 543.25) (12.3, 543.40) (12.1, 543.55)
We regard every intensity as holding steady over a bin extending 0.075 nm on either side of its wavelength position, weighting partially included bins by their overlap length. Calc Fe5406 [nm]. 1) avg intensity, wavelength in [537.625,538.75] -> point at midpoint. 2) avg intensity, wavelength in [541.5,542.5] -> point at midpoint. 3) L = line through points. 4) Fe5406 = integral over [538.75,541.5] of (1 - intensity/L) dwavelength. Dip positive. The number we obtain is 0.15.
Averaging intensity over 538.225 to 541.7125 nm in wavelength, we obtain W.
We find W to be 12.3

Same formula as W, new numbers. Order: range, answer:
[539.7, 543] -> 12.4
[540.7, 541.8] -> 12.3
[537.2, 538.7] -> 12.8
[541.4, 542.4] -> 12.7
